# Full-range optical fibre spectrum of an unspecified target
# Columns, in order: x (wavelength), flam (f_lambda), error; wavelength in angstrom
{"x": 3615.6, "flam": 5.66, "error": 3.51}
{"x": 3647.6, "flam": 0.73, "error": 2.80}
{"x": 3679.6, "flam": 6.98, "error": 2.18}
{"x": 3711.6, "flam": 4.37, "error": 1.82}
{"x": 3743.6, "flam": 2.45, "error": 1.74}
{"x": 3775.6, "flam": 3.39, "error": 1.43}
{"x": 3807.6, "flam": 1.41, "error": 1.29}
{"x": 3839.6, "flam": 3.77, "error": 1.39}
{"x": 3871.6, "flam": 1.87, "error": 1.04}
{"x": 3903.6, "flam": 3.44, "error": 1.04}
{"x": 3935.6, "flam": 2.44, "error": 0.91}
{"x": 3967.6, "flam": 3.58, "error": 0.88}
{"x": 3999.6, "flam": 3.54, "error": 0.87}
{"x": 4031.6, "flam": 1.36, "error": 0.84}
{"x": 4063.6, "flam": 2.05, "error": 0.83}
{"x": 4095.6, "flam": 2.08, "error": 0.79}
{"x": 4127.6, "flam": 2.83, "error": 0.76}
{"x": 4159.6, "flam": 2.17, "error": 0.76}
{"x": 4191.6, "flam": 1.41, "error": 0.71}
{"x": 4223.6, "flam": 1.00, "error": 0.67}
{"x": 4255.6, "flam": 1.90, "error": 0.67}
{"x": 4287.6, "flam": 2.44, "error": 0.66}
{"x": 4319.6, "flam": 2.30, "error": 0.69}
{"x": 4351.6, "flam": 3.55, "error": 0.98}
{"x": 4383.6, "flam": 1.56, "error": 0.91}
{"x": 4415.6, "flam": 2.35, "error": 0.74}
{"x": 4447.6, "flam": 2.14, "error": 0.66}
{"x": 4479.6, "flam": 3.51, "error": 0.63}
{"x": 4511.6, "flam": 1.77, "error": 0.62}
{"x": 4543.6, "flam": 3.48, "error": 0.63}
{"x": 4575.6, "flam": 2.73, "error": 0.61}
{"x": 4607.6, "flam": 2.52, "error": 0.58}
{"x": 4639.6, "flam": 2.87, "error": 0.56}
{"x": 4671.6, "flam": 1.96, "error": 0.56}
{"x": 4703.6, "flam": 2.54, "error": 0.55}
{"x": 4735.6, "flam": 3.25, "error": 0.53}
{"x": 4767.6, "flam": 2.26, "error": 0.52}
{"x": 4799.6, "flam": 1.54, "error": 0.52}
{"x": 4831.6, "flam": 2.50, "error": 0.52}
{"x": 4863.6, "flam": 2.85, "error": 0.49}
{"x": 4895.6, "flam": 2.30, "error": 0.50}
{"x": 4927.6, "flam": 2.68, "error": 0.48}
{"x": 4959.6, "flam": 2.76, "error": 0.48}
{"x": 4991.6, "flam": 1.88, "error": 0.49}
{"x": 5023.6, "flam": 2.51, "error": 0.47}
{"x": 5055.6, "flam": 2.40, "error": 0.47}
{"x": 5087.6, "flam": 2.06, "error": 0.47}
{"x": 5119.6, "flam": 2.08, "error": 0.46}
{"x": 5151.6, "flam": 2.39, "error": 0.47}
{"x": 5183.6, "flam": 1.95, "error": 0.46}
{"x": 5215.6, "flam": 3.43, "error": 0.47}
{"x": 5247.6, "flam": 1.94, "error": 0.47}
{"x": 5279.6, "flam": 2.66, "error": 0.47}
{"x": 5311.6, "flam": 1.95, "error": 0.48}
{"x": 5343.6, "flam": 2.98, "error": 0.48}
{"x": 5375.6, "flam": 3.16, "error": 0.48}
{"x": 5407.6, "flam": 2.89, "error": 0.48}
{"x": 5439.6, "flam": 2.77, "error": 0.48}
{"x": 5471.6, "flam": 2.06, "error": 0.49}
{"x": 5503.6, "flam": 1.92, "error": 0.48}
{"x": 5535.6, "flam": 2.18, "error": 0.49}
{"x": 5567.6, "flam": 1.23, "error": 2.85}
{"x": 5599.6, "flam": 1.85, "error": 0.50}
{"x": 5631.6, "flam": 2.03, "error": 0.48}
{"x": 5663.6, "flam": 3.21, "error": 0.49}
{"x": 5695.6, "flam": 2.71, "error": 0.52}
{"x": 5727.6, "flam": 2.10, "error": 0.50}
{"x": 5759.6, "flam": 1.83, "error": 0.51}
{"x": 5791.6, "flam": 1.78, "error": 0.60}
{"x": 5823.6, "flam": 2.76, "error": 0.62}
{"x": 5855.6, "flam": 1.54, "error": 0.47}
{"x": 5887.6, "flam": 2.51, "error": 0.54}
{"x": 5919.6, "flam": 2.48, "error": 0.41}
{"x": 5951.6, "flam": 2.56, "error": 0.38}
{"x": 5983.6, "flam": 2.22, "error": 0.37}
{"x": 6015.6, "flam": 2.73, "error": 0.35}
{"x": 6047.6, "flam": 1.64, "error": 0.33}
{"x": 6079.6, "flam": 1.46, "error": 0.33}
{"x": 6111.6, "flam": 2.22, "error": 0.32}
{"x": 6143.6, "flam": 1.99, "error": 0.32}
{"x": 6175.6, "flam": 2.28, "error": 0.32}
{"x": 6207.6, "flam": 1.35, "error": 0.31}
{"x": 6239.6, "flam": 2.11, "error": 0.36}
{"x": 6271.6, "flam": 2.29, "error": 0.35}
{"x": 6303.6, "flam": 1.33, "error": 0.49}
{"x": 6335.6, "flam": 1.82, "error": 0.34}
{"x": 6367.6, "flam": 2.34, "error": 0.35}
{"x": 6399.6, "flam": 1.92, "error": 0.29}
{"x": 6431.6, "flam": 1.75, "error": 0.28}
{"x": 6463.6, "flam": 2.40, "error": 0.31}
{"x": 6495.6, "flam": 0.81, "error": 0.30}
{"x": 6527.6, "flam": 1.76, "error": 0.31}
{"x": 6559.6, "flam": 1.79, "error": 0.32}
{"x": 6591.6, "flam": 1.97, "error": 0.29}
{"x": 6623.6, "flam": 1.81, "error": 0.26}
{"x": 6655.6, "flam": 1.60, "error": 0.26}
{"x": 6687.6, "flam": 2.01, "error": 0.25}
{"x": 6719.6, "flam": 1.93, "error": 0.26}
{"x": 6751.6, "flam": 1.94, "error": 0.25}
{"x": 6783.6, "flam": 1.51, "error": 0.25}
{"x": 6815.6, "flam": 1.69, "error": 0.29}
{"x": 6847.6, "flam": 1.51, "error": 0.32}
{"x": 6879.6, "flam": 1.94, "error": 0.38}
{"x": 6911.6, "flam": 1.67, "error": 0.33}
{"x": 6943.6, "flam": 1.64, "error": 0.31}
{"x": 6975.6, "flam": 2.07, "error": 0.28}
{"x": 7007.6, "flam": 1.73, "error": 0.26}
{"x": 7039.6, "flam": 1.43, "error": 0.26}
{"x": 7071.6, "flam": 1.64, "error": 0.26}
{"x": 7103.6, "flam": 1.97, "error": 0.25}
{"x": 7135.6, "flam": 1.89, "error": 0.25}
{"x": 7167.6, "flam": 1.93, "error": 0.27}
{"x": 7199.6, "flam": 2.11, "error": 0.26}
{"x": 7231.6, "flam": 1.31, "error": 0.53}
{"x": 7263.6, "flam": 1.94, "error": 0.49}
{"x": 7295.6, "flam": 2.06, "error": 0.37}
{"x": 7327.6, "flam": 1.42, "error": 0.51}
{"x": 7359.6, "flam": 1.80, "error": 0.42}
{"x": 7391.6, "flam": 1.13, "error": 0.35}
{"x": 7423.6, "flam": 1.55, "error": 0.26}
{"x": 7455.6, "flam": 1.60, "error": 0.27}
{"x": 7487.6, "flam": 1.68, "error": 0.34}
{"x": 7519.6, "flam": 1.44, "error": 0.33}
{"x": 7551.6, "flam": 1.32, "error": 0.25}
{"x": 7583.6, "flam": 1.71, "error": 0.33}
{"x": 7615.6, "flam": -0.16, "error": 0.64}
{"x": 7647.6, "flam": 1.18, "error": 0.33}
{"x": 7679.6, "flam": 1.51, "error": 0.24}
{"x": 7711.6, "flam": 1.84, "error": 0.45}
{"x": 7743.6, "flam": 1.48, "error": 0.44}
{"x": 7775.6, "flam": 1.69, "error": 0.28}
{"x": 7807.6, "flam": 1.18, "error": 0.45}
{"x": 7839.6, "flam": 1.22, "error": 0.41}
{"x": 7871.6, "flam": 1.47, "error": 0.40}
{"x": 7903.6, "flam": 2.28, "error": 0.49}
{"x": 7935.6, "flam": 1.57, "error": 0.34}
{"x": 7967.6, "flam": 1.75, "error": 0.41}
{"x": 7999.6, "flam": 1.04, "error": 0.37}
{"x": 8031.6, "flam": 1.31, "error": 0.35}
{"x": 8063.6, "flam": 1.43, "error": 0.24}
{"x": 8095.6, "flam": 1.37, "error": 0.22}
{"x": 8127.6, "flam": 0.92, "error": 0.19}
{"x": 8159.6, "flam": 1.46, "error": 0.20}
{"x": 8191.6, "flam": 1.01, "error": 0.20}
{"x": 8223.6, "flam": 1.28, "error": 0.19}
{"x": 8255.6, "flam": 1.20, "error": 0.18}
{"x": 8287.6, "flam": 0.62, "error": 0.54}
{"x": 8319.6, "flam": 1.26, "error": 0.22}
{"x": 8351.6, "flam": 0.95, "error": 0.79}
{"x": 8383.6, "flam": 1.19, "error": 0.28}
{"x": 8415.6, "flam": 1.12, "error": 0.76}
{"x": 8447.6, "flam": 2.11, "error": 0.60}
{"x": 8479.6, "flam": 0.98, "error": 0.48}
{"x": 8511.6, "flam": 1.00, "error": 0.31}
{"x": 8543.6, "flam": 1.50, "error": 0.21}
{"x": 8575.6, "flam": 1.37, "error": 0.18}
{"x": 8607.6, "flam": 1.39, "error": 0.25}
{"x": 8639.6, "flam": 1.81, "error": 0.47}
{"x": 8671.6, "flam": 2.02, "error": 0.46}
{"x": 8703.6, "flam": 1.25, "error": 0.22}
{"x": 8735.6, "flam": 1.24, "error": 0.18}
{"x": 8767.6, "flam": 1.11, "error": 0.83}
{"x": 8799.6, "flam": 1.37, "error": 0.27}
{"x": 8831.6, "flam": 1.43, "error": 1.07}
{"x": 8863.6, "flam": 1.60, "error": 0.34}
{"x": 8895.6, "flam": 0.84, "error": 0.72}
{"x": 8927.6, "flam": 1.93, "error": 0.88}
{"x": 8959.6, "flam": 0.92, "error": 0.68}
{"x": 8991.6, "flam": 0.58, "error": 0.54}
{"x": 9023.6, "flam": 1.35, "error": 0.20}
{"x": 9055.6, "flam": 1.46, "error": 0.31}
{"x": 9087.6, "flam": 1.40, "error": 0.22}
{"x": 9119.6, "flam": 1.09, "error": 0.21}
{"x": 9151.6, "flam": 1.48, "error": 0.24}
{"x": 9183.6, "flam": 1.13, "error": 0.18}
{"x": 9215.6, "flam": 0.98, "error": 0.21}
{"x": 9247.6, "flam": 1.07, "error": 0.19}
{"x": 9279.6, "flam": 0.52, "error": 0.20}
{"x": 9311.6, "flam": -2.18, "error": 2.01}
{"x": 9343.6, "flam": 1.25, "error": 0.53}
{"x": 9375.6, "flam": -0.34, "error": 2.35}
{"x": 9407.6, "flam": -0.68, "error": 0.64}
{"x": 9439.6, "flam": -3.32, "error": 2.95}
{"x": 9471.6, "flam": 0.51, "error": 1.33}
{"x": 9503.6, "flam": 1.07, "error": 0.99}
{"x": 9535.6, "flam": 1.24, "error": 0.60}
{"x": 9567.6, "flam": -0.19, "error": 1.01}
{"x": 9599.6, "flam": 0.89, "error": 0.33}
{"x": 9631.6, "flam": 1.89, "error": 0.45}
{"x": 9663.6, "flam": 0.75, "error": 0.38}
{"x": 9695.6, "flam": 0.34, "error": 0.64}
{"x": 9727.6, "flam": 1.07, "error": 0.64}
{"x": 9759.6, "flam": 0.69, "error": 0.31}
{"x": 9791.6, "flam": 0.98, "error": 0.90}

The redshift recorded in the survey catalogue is 0.20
